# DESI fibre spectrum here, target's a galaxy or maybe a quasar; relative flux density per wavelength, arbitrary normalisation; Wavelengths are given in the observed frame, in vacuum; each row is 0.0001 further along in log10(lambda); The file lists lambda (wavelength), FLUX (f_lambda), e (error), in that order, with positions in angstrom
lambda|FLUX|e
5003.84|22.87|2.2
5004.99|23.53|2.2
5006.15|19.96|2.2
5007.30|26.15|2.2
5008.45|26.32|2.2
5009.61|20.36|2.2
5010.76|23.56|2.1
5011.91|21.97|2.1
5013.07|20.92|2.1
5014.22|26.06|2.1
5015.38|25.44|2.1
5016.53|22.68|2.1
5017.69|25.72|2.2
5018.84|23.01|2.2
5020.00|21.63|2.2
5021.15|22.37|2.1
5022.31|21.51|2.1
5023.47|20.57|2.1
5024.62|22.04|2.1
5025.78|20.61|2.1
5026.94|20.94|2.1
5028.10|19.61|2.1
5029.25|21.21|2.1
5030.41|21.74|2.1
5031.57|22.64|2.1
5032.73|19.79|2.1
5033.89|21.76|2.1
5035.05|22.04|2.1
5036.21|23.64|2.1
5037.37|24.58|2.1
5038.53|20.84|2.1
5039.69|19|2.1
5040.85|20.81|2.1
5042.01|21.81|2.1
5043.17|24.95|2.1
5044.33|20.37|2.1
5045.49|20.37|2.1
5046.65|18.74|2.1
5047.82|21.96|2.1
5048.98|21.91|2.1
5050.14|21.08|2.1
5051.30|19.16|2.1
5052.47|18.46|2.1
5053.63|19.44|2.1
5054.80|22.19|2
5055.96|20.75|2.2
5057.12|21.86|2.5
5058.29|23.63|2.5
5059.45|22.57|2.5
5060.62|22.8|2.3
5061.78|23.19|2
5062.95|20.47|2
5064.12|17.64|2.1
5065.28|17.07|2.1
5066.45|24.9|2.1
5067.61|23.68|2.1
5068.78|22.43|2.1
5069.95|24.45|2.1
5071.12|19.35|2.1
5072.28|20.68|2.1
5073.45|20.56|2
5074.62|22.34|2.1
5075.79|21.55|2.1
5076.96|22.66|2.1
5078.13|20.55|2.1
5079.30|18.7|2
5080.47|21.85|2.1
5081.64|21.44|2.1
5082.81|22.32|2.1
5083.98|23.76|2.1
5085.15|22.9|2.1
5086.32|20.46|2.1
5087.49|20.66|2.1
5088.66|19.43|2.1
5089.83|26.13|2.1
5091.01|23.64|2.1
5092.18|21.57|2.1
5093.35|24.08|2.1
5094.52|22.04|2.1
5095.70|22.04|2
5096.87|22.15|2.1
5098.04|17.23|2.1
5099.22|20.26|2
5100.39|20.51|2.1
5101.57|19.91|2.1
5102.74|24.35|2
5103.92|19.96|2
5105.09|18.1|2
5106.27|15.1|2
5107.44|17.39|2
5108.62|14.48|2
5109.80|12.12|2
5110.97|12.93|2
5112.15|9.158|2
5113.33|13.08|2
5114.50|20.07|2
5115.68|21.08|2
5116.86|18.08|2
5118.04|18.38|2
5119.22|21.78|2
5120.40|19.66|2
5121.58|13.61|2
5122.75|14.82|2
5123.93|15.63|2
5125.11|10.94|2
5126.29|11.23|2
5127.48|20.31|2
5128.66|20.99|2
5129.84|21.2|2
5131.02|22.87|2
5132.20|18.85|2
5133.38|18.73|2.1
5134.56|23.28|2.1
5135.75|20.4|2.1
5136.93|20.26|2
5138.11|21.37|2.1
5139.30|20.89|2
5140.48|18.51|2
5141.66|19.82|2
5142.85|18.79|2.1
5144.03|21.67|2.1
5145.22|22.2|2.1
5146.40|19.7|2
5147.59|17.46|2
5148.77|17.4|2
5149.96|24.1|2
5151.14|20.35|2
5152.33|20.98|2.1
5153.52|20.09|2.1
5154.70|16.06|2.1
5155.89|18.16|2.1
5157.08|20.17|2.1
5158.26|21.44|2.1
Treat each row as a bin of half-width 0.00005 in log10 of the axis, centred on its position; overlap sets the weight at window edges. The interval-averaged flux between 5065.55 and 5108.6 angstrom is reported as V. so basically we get 21.2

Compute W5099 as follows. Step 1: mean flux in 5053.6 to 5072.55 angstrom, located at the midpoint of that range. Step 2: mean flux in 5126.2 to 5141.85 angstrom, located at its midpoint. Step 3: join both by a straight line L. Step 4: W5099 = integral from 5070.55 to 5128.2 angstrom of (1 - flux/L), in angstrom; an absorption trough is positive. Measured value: 4.8 angstrom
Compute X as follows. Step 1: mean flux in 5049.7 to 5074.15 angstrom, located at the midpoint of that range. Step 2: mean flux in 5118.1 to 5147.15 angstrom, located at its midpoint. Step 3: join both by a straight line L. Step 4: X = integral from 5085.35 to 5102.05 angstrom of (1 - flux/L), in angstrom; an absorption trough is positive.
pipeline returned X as -1.0 angstrom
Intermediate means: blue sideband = 21.3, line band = 21.5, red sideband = 19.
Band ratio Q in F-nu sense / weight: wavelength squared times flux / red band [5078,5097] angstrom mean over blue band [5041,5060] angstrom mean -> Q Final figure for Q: 1.05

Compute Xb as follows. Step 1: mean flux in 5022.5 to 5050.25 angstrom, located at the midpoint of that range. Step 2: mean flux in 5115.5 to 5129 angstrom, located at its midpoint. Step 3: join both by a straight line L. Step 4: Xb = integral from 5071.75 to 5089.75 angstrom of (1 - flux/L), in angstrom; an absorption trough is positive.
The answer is -2.2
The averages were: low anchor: 21.4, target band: 21.5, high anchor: 17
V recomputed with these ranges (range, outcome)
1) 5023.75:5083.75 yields 21.4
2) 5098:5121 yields 17.7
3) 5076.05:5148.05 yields 19.4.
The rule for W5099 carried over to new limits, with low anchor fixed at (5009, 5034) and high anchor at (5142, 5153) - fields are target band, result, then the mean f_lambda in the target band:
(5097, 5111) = 1.9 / 18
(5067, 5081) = -0.2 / 21.6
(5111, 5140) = 3.5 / 18.1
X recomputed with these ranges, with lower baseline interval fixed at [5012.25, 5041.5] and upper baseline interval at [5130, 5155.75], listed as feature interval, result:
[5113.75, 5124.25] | 1.3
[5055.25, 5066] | 0.2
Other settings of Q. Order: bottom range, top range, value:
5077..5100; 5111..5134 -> 0.81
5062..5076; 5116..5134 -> 0.86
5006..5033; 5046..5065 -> 0.95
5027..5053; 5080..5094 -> 1.07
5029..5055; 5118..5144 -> 0.92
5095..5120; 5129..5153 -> 1.15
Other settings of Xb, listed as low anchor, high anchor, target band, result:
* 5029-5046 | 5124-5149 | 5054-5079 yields -0.7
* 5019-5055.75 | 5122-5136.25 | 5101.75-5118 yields 1.8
